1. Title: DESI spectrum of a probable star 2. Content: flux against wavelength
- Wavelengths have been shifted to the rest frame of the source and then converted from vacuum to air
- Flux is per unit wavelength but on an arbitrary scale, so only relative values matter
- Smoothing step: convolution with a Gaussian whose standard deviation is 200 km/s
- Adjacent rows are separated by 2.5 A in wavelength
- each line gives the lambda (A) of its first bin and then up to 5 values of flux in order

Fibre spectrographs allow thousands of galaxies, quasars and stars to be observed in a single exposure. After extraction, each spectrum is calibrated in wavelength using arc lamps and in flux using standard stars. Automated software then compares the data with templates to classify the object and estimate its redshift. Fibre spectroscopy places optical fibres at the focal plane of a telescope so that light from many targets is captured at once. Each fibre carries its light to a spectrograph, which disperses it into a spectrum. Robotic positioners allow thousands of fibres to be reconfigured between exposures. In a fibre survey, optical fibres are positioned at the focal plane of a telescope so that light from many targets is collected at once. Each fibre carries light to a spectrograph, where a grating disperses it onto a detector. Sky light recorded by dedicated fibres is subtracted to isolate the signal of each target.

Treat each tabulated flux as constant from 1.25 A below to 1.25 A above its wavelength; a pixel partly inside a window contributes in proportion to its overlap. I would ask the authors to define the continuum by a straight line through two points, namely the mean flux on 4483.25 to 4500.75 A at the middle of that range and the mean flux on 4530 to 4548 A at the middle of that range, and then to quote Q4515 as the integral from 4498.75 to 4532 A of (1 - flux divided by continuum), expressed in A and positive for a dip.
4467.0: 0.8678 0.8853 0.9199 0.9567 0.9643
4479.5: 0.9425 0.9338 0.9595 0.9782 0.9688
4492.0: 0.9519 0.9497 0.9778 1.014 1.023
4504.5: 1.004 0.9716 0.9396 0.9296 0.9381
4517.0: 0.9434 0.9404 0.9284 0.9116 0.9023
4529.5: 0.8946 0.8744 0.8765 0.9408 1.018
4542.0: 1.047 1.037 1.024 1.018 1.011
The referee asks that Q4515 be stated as 0.9 A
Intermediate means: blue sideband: 0.971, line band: 0.945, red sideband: 0.97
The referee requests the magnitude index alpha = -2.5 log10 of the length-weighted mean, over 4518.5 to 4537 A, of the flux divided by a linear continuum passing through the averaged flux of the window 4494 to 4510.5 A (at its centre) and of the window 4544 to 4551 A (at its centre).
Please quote 0.11 mag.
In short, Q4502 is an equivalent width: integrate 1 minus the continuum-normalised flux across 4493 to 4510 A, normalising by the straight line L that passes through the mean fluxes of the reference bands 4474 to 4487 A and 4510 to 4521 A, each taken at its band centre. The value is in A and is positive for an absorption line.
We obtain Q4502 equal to -0.7 A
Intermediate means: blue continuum 0.954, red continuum 0.938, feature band 0.984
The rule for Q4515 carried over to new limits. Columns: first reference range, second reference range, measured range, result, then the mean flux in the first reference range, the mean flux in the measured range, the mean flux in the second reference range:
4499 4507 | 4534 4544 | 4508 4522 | 0.9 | 1.01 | 0.938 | 0.983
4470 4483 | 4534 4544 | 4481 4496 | -0.1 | 0.94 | 0.958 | 0.983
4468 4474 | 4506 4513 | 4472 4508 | -1.6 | 0.908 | 0.969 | 0.947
